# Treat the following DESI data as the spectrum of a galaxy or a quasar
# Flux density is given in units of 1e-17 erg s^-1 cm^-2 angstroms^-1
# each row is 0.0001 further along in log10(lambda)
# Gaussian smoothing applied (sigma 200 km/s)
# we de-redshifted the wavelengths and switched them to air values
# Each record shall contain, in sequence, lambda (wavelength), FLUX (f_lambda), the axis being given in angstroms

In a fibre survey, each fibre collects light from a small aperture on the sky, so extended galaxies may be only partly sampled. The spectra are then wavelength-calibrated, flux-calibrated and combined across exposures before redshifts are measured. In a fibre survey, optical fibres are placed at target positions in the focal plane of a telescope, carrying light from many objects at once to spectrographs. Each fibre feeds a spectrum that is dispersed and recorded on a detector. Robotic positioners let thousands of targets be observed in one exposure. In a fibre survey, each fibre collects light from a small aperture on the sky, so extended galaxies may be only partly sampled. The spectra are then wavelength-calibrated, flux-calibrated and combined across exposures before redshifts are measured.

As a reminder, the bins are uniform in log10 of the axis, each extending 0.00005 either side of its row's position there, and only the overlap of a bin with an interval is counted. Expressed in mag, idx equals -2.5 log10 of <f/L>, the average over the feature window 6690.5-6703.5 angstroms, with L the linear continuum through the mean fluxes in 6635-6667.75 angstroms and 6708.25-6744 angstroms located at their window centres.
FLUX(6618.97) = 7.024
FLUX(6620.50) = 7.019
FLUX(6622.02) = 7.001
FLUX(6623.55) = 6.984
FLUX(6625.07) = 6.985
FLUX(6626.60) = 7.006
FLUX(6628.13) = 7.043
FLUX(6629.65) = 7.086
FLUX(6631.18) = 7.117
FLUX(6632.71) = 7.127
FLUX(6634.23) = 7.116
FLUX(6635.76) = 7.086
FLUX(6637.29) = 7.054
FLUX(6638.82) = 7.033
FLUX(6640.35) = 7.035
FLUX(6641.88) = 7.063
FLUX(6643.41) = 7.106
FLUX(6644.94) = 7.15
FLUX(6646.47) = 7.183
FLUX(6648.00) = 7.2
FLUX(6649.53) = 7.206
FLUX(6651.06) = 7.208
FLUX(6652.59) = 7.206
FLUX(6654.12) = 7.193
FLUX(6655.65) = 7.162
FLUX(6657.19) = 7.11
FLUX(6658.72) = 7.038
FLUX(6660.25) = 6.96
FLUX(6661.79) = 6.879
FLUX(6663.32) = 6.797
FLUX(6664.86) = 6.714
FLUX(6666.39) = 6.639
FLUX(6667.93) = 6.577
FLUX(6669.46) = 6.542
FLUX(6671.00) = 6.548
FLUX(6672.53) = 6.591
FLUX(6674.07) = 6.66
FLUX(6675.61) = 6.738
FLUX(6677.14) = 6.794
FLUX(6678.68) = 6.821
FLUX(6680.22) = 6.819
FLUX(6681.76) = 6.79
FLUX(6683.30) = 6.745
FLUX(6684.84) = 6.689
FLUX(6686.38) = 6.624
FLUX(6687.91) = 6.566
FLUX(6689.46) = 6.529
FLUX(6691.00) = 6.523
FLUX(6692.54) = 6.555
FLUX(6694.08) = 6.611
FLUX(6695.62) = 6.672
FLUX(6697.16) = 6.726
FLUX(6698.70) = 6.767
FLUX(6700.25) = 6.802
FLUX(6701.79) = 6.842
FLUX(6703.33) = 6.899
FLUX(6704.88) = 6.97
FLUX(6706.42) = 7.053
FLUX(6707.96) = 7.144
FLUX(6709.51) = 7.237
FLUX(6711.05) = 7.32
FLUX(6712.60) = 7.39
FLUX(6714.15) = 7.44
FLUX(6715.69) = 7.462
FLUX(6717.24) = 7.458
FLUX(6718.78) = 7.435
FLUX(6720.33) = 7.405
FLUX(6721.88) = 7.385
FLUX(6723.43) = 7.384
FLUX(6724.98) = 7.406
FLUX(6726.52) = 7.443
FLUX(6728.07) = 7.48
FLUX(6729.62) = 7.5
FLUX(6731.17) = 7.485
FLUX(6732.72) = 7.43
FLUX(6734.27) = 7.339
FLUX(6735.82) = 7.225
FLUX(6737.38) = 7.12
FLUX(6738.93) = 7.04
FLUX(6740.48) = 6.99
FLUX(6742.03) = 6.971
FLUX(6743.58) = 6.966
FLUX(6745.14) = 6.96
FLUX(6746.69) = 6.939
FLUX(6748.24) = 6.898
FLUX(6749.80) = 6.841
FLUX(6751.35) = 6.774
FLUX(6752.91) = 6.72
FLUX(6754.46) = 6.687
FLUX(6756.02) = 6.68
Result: 0.078 mag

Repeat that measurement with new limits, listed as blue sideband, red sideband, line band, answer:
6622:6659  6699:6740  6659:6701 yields 0.08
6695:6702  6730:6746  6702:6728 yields -0.06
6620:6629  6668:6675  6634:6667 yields -0.04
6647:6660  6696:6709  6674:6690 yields 0.05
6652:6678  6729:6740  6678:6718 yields 0.02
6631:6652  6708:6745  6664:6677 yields 0.09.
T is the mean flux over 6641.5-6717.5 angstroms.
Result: 6.91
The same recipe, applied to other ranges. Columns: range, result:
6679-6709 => 6.76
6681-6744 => 7.07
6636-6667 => 7.05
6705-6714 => 7.22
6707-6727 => 7.38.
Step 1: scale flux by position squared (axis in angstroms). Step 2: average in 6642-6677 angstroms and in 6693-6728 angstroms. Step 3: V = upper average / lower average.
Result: 1.0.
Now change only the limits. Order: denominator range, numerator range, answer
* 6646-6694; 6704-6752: 1.08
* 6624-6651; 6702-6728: 1.05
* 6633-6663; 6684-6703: 0.95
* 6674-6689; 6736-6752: 1.06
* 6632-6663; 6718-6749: 1.05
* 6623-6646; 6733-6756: 1.02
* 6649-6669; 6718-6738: 1.08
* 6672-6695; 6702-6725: 1.10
